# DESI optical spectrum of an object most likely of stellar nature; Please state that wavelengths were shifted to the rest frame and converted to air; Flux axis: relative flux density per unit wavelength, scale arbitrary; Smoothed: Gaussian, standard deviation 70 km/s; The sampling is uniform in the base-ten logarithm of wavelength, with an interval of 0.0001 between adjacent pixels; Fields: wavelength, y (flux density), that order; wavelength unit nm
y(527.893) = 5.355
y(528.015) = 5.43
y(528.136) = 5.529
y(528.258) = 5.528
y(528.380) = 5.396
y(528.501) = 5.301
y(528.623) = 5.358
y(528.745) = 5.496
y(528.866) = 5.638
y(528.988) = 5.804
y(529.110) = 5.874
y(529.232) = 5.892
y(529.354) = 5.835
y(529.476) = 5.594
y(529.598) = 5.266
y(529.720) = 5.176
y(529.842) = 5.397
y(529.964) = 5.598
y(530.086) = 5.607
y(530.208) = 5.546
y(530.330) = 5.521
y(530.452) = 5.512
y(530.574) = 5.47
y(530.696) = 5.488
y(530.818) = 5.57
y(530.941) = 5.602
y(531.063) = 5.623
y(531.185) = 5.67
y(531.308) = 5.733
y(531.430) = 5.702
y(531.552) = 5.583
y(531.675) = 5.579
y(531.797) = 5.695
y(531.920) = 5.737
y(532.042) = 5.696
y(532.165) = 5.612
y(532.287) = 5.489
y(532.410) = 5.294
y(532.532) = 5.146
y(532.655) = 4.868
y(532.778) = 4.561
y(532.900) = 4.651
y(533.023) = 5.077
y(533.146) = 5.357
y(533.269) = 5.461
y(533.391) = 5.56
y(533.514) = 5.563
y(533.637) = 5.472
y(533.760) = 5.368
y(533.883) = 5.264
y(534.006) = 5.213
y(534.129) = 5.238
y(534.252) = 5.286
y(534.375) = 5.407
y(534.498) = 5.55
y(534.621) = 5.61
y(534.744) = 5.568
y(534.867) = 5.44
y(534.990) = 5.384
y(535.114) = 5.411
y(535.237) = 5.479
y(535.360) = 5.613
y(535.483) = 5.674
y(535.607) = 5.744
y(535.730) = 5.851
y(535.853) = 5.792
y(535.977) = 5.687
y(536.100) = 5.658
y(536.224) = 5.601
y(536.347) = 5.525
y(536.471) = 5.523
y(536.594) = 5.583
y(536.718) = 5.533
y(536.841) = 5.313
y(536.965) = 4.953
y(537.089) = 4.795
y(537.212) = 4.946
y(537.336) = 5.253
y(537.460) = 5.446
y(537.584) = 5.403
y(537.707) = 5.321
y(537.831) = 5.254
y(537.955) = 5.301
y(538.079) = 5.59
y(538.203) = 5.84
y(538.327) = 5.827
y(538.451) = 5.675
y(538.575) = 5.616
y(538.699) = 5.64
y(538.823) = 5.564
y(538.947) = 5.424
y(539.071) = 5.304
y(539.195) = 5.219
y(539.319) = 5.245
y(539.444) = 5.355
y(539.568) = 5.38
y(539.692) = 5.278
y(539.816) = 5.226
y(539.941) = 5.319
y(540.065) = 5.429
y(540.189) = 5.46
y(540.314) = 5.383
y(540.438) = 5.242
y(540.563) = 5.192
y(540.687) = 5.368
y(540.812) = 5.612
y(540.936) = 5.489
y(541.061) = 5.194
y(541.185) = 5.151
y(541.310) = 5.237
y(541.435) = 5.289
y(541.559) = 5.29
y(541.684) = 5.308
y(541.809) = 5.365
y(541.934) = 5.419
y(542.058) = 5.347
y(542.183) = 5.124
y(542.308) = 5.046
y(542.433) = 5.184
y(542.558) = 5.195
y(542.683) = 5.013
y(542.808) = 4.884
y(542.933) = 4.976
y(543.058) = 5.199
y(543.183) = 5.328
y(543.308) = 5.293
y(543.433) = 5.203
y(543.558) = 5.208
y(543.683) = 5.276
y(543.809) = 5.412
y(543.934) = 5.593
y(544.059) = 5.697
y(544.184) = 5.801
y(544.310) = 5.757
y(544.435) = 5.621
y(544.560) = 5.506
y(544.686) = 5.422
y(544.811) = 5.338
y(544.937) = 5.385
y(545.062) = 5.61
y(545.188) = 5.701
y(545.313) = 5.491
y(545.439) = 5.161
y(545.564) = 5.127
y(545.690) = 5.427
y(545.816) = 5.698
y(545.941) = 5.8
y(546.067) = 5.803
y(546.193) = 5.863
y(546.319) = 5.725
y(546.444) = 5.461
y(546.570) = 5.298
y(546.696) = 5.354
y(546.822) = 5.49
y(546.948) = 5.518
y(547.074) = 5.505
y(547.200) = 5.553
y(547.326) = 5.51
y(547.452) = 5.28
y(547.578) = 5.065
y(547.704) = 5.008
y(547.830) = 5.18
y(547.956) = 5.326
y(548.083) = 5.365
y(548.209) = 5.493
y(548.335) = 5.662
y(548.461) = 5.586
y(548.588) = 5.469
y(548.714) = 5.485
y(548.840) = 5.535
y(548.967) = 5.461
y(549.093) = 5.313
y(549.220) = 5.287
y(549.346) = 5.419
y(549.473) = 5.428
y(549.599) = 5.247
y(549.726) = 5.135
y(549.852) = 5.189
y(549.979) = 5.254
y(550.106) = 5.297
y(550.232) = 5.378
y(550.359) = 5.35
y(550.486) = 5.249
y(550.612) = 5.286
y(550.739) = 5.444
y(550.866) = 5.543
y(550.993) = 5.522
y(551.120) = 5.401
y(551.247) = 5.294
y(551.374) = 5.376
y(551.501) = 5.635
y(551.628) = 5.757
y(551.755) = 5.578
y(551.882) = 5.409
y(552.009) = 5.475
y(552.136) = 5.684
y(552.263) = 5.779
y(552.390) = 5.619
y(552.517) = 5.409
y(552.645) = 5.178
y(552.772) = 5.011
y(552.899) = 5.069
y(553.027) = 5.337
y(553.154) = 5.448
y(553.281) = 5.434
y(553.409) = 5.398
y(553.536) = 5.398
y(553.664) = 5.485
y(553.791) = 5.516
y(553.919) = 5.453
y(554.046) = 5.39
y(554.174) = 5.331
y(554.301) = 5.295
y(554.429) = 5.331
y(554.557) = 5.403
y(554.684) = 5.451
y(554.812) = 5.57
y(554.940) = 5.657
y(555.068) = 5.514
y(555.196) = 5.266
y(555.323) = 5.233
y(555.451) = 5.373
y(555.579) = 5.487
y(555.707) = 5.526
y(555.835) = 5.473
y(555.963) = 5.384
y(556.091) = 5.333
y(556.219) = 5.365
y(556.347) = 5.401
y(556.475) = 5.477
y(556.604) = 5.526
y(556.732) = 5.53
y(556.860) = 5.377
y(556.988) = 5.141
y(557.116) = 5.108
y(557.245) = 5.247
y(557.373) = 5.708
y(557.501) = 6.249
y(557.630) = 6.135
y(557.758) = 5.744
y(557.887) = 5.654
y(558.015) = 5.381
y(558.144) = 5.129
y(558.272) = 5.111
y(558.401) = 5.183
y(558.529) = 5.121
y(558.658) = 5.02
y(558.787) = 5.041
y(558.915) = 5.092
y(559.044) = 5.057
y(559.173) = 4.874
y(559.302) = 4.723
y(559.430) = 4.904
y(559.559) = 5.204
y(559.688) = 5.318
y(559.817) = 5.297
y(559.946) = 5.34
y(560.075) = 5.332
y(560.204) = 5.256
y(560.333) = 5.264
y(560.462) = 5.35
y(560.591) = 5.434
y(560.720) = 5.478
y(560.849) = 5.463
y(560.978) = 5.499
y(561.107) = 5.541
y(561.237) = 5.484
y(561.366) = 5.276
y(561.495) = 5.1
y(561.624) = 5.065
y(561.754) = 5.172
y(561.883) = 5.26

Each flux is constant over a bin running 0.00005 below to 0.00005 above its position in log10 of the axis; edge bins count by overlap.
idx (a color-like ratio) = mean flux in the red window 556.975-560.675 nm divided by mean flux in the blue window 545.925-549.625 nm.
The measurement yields 0.97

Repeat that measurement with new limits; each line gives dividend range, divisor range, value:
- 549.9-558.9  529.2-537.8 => 0.99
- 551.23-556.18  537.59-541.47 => 1.01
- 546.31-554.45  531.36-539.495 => 0.99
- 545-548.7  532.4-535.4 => 1.03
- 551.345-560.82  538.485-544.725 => 1.01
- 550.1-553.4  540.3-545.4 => 1.01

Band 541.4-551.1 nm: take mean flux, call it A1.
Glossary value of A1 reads 5.39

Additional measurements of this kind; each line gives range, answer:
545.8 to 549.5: 5.46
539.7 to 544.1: 5.28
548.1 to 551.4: 5.39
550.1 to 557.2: 5.41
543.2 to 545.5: 5.47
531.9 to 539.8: 5.41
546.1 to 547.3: 5.53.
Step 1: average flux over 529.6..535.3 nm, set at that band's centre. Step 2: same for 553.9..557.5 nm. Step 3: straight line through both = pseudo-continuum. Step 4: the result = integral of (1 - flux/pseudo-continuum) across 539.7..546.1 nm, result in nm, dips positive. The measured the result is 0.07 nm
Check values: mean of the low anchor 5.43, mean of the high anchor 5.42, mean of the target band 5.36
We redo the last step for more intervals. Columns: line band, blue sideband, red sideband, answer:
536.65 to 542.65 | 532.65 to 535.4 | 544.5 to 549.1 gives 0.05 nm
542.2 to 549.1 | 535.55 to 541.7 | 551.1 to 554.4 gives 0.01 nm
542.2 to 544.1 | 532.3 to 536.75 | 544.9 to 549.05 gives 0.08 nm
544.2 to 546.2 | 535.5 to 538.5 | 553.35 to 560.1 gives -0.04 nm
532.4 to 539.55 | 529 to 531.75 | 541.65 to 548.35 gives 0.14 nm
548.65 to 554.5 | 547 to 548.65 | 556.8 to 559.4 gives -0.05 nm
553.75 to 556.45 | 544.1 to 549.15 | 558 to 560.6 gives -0.08 nm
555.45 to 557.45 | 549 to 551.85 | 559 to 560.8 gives -0.05 nm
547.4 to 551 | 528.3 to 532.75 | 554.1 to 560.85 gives 0.04 nm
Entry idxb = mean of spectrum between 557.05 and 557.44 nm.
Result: 5.36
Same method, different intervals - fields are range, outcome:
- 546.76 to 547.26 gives 5.51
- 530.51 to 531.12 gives 5.55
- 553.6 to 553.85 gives 5.51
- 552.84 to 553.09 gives 5.19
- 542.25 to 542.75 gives 5.11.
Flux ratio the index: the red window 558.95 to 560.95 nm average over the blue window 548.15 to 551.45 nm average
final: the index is 0.97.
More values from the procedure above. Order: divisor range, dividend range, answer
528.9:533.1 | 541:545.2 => 0.97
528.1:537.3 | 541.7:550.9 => 0.99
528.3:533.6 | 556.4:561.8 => 0.97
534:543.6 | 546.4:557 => 1.01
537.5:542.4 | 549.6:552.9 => 1.00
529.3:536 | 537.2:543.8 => 0.97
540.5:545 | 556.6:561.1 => 1.00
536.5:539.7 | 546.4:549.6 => 1.00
